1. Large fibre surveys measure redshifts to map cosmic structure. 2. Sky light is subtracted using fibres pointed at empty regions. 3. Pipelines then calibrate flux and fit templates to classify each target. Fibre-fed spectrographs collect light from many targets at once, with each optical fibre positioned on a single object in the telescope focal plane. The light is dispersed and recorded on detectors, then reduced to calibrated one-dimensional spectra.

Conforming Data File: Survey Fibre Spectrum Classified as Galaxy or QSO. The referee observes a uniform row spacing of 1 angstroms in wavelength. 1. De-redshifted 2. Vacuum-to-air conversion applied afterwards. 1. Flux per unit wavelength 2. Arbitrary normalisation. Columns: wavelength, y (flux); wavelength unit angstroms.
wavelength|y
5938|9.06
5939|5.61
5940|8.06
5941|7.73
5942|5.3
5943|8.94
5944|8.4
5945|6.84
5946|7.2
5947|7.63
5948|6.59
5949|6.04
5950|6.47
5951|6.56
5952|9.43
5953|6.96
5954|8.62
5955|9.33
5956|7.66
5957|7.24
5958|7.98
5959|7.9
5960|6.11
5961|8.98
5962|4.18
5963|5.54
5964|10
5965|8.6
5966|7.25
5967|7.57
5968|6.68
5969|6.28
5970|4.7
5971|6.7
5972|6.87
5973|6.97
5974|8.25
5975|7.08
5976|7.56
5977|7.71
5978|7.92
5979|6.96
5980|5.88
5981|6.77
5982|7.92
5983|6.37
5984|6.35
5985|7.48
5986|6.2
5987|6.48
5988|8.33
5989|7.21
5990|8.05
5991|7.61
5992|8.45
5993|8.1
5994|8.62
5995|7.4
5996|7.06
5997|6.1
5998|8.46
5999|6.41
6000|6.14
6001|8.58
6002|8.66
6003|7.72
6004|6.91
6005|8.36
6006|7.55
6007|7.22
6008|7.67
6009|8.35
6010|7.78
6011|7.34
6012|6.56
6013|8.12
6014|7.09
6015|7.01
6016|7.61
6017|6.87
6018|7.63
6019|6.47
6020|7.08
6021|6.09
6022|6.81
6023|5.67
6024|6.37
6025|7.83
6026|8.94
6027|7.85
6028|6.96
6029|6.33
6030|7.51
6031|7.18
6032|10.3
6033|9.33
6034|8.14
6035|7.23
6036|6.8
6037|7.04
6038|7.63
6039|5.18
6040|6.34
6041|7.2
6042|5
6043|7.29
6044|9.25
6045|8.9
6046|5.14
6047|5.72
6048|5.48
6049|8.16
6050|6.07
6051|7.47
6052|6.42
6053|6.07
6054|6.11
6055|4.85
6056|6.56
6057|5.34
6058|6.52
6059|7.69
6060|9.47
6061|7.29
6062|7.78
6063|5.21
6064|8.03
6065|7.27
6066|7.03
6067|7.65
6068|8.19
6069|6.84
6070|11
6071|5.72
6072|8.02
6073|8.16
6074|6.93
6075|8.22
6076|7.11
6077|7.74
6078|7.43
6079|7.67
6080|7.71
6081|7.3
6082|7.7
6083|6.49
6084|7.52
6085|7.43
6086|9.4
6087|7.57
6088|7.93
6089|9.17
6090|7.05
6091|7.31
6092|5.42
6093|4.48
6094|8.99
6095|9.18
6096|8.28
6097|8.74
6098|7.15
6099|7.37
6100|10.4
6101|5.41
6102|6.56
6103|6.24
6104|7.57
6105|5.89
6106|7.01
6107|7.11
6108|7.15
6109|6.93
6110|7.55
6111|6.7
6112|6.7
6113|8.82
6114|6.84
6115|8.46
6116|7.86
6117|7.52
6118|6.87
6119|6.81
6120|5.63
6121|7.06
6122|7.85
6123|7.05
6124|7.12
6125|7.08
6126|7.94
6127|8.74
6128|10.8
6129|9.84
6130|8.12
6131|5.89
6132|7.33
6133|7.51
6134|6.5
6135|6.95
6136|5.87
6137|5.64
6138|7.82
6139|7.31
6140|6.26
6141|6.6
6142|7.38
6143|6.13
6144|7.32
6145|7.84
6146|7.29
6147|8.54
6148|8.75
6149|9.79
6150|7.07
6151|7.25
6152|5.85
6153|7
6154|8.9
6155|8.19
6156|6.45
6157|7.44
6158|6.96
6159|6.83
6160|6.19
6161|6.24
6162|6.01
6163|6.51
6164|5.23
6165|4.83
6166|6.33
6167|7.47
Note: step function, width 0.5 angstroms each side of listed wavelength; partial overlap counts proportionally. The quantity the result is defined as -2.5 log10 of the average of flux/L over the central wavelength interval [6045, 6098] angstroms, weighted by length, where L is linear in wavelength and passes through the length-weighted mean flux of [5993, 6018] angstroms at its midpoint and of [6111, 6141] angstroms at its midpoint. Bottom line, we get 0.02 mag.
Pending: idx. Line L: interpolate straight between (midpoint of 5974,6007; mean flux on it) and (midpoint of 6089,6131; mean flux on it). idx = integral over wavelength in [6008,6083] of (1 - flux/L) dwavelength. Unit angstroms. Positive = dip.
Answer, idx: 2.1 angstroms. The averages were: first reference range 7.4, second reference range 7.46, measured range 7.22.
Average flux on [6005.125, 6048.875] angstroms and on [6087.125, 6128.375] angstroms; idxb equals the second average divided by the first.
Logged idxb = 1.03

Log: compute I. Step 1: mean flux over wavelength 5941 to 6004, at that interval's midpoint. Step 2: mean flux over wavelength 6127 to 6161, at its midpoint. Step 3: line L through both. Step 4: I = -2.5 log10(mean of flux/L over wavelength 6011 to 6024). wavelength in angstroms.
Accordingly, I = 0.06 mag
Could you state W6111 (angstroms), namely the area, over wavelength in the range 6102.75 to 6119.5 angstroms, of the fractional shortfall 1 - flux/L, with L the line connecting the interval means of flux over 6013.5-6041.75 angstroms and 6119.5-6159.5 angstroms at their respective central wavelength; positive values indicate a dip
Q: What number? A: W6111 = 0.4 angstroms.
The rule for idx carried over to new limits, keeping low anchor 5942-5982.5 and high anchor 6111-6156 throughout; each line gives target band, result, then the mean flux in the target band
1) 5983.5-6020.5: -0.58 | 7.43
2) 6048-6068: 1.30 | 6.89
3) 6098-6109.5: 0.54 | 7.06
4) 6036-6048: 1.01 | 6.74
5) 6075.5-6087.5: -0.32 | 7.59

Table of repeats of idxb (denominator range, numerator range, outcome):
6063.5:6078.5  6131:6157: 0.94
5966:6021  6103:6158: 1.01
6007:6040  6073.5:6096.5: 1.03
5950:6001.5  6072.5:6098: 1.04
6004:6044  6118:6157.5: 1.01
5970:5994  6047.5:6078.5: 0.99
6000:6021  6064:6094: 1.01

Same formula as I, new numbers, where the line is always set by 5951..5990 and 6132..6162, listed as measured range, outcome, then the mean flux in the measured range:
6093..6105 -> -0.06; 7.59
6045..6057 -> 0.15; 6.26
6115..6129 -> -0.07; 7.68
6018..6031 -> 0.03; 7.02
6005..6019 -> -0.03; 7.44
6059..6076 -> -0.07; 7.66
